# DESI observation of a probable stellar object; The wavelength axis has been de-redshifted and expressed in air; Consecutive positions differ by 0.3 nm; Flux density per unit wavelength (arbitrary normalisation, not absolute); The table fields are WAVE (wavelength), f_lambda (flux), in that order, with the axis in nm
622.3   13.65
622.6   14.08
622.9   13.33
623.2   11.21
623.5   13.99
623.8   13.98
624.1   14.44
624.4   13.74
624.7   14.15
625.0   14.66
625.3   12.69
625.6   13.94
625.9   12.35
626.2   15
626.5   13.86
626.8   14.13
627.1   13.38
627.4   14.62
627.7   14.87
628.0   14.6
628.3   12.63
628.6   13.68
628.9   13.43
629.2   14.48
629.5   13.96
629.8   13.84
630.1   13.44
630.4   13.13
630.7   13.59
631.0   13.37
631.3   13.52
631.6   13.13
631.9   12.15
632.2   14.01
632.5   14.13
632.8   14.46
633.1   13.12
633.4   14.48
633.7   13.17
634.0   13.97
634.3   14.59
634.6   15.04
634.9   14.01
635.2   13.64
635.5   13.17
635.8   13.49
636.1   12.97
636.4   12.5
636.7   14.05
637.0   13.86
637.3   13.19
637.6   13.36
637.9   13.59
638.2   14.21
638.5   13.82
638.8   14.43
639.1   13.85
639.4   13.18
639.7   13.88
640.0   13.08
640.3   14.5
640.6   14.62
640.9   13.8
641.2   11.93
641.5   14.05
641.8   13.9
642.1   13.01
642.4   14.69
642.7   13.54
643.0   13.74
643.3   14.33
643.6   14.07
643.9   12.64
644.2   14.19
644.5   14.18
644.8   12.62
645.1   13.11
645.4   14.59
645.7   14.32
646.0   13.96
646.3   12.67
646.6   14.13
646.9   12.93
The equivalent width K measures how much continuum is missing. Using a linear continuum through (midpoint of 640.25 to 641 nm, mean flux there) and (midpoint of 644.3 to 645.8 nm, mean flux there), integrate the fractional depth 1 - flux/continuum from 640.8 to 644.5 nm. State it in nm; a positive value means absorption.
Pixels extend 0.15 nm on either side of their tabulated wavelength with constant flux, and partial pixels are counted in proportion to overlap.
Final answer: 0.100 nm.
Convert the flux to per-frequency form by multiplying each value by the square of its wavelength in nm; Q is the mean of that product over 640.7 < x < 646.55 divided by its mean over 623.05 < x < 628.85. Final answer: 1.05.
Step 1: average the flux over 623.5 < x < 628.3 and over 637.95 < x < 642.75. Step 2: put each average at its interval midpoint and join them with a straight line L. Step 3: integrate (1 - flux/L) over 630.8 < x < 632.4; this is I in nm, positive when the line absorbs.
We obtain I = 0.07 nm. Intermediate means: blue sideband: 14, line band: 13.3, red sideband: 13.8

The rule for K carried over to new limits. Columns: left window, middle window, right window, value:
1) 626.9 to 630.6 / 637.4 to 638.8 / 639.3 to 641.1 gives 0.002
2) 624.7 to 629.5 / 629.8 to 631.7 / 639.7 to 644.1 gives 0.061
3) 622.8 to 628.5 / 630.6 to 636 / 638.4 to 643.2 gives 0.017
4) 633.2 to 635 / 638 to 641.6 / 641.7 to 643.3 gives 0.043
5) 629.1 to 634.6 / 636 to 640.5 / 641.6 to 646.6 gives 0.027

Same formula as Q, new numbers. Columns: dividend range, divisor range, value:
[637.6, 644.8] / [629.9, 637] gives 1.03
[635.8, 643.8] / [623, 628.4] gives 1.04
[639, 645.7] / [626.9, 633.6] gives 1.04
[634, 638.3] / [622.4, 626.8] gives 1.04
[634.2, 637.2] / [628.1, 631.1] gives 1.03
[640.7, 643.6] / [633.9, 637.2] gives 1.02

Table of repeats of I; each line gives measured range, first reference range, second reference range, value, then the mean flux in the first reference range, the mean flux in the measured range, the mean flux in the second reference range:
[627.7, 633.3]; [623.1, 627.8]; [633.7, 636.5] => 0.05 nm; 13.8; 13.6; 13.7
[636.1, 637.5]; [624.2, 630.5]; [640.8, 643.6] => 0.04 nm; 13.8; 13.4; 13.7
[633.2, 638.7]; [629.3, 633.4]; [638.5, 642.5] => -0.03 nm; 13.6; 13.7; 13.8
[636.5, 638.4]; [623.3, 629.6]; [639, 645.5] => 0.01 nm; 13.9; 13.7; 13.7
